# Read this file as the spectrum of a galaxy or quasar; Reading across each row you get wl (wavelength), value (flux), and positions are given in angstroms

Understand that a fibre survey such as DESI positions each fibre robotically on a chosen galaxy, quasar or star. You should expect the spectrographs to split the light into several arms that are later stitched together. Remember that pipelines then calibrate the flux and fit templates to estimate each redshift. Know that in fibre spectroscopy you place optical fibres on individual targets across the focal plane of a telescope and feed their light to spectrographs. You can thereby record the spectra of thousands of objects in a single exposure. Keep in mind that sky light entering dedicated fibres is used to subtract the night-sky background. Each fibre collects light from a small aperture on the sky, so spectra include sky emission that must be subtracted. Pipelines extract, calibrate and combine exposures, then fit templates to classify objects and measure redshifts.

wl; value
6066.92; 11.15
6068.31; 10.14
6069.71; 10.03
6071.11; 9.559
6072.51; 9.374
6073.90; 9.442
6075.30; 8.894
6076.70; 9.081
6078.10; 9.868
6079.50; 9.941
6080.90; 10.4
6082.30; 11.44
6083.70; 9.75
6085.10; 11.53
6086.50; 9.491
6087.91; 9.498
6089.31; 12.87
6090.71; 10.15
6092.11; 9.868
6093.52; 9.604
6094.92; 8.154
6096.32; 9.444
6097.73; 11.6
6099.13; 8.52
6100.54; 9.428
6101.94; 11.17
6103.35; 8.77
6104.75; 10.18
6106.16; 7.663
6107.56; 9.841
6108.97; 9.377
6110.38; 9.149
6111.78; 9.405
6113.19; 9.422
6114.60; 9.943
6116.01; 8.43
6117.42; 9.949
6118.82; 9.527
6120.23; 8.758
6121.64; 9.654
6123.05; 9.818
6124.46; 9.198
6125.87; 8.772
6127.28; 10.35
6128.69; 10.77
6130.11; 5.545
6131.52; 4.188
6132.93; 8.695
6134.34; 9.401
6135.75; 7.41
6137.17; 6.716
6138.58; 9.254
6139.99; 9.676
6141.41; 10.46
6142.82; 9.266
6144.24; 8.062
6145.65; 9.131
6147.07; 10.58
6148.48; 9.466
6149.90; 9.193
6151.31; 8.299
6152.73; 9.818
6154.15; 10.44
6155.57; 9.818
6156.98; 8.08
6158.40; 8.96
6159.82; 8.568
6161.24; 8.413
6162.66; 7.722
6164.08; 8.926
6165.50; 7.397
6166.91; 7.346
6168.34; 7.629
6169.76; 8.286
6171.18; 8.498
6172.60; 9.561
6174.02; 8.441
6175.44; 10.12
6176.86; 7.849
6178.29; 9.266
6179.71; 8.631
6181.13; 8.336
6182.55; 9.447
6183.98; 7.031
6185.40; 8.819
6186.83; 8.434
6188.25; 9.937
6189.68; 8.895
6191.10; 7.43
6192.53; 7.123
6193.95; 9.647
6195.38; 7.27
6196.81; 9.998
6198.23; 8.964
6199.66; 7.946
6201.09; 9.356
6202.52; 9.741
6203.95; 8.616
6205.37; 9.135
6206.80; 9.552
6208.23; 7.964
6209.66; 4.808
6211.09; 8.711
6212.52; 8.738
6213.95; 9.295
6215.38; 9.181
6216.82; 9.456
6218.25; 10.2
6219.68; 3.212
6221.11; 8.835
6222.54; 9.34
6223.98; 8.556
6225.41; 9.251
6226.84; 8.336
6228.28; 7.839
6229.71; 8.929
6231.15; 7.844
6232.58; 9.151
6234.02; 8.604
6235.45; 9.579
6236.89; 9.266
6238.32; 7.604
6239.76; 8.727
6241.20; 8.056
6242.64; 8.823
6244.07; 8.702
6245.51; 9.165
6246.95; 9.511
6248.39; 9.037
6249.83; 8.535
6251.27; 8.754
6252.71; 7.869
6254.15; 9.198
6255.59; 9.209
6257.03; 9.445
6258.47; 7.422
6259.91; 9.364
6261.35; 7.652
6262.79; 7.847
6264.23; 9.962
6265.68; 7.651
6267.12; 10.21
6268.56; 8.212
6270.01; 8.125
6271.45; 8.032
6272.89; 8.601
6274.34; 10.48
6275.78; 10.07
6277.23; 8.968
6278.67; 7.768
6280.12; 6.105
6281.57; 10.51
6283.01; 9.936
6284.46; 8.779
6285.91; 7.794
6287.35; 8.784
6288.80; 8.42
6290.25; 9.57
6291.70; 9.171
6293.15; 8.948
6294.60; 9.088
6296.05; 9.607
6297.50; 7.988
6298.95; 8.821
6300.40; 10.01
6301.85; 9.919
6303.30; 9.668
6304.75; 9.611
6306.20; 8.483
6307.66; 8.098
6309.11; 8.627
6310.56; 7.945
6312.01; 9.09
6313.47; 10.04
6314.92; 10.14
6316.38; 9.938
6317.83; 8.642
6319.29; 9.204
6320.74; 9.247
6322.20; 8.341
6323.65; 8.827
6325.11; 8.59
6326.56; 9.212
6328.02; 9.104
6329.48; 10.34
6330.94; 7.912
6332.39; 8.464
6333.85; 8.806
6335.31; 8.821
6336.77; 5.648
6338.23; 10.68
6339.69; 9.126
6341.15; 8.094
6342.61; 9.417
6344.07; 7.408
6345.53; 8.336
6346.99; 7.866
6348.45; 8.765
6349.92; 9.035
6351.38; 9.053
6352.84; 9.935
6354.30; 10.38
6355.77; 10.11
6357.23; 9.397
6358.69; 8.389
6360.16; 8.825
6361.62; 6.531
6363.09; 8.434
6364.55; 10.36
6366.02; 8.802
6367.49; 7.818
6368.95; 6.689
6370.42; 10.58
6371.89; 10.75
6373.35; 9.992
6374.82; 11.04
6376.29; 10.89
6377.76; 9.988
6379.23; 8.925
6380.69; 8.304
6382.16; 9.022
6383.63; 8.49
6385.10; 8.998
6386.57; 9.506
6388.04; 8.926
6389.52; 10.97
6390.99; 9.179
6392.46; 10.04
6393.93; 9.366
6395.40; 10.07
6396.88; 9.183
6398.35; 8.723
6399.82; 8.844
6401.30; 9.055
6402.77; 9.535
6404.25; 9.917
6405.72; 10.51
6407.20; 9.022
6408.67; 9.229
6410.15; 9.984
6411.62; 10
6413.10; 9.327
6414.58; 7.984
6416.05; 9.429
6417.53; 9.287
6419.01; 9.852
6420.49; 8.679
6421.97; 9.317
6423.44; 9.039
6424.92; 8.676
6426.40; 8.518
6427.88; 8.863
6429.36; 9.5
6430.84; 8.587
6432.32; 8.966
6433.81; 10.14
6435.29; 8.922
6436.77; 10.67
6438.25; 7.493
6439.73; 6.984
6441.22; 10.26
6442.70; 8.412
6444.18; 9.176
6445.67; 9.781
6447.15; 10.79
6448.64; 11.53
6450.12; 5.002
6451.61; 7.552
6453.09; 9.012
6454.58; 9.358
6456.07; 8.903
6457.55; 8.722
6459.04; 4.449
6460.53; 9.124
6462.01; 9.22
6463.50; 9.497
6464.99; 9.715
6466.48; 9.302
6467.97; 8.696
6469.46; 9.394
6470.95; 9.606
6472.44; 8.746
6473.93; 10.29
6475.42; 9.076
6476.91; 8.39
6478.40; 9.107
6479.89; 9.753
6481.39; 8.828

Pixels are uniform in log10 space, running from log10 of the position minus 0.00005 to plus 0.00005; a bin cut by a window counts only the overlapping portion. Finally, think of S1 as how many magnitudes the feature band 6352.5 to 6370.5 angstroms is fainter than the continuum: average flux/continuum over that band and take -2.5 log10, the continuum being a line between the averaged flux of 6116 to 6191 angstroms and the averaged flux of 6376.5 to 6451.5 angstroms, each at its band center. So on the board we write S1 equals 0.032 mag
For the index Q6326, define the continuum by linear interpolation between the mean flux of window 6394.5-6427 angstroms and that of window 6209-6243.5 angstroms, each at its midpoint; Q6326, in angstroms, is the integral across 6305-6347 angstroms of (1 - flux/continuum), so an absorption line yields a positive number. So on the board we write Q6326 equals 0.5 angstroms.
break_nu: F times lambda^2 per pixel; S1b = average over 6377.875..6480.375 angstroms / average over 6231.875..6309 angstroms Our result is 1.1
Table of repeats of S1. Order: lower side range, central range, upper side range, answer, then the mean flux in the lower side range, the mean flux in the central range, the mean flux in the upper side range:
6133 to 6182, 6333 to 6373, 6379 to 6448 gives 0.04 mag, 8.8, 8.83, 9.25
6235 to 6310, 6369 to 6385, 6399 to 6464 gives -0.08 mag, 8.84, 9.63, 9.02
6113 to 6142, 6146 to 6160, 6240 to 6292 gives -0.06 mag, 8.84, 9.34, 8.77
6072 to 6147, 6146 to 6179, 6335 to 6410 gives 0.06 mag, 9.37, 8.81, 9.17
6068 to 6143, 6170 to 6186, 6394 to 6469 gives 0.07 mag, 9.42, 8.72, 9.06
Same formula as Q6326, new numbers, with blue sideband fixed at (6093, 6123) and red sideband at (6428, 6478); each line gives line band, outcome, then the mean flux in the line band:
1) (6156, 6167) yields 1.3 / 8.27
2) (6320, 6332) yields 0.3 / 8.94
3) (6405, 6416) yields -0.5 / 9.44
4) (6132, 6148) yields 0.8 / 8.91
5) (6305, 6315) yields 0.3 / 8.87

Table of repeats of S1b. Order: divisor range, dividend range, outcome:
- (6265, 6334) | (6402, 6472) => 1.06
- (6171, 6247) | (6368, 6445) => 1.15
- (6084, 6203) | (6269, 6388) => 1.06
